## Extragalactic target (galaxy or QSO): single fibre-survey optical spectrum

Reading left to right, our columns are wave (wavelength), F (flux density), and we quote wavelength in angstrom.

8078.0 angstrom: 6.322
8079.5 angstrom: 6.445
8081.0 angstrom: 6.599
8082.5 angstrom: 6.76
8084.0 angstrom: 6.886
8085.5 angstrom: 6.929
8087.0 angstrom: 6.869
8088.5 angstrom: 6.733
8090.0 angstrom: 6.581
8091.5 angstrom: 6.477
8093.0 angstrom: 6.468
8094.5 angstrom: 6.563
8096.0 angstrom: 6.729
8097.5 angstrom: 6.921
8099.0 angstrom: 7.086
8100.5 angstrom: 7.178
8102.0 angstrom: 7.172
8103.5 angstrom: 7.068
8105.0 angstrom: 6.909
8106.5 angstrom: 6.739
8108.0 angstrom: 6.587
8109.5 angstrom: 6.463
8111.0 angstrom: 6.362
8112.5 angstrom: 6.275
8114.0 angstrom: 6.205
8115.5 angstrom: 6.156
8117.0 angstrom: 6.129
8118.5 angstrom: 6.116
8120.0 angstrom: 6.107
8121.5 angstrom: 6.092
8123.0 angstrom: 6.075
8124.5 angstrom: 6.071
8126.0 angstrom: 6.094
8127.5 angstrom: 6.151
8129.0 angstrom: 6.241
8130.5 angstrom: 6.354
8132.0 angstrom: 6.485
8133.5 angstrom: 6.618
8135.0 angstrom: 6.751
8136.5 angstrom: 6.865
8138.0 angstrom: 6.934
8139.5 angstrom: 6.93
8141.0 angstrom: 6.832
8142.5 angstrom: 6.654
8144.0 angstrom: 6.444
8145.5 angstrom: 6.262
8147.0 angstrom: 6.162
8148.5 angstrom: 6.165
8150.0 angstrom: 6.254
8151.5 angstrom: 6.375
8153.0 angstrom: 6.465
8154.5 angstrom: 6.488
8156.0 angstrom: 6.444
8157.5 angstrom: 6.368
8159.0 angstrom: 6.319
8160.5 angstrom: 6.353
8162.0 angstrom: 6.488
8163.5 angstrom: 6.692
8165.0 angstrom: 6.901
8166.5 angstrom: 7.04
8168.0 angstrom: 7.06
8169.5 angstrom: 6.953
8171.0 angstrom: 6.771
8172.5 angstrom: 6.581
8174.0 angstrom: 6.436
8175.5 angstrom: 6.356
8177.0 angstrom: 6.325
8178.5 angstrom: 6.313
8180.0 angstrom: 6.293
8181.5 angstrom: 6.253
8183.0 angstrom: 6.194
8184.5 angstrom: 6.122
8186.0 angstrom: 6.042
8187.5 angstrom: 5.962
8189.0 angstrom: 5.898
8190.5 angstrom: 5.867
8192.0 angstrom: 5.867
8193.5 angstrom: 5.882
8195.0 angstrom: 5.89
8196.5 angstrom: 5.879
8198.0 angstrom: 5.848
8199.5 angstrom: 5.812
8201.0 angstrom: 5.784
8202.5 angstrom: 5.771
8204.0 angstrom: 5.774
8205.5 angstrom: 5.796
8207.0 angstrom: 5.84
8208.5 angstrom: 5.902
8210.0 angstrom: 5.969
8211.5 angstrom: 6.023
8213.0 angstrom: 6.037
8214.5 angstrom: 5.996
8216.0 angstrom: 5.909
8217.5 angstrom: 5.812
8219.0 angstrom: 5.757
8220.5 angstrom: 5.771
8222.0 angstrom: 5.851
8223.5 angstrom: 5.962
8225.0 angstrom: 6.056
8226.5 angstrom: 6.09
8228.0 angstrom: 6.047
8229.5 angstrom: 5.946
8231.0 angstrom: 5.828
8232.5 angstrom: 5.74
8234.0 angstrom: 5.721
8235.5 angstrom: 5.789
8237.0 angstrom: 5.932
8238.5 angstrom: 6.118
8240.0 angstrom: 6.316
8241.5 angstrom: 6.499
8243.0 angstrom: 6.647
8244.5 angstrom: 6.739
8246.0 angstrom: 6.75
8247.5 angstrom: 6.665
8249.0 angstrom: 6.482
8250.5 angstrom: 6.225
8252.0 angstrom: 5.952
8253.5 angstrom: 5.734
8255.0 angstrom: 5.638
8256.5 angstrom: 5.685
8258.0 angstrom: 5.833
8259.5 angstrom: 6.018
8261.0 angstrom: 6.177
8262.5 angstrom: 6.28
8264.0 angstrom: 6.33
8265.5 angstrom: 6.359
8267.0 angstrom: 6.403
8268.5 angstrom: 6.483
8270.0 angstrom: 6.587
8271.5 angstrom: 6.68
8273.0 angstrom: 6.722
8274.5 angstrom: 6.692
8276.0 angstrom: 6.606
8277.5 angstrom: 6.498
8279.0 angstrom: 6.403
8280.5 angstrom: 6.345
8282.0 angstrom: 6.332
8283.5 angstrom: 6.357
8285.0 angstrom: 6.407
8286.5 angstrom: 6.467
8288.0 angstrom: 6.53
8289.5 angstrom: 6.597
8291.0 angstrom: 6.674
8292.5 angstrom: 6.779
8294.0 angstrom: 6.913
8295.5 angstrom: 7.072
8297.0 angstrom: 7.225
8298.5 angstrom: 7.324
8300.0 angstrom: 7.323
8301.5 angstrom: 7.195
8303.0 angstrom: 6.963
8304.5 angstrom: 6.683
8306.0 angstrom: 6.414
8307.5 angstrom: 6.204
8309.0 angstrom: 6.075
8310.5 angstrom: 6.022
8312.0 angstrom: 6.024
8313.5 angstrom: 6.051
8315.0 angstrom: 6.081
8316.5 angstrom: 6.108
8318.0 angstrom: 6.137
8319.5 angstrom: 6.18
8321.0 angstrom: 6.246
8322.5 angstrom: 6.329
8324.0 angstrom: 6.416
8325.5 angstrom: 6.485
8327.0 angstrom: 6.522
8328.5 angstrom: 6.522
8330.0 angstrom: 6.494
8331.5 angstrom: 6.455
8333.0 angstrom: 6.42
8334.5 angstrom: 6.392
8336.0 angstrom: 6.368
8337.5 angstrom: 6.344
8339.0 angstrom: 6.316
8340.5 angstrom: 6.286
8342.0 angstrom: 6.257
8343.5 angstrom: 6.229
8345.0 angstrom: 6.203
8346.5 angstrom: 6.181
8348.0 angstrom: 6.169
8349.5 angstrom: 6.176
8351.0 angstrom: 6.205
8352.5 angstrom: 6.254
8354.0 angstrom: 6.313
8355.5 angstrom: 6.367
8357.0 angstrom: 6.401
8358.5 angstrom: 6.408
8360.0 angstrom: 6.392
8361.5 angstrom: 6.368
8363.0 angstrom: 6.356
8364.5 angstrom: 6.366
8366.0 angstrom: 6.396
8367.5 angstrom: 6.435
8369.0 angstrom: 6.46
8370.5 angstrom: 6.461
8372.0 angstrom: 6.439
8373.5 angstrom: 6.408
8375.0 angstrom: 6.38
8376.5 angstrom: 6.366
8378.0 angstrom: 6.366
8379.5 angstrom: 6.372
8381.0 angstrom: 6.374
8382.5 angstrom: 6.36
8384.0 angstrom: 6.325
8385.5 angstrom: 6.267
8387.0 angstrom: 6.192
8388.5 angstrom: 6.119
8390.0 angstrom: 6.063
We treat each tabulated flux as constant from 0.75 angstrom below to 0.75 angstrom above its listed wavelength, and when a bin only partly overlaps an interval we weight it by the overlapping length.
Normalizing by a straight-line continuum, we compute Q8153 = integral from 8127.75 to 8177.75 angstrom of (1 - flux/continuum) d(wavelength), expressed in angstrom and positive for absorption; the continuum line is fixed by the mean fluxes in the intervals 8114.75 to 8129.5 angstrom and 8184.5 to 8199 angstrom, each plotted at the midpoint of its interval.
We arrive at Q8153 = -4.3 angstrom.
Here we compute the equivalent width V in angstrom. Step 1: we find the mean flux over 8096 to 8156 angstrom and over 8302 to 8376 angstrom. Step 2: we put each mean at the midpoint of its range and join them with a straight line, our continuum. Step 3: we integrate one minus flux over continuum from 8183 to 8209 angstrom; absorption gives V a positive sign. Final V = 2.2 angstrom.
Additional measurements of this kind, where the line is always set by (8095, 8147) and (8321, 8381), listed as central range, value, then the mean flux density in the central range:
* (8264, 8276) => -0.2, 6.55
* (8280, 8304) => -1.4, 6.78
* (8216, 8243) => 2.0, 5.97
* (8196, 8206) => 1.0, 5.81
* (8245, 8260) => 0.7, 6.11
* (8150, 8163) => 0.2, 6.41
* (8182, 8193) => 0.8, 6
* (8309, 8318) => 0.5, 6.07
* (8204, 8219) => 1.3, 5.9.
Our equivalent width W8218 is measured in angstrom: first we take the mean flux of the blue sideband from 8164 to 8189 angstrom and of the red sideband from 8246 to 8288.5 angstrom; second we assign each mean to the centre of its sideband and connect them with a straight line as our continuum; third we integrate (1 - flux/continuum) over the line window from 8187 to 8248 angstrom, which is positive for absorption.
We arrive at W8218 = 3.9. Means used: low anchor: 6.46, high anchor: 6.32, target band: 5.99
